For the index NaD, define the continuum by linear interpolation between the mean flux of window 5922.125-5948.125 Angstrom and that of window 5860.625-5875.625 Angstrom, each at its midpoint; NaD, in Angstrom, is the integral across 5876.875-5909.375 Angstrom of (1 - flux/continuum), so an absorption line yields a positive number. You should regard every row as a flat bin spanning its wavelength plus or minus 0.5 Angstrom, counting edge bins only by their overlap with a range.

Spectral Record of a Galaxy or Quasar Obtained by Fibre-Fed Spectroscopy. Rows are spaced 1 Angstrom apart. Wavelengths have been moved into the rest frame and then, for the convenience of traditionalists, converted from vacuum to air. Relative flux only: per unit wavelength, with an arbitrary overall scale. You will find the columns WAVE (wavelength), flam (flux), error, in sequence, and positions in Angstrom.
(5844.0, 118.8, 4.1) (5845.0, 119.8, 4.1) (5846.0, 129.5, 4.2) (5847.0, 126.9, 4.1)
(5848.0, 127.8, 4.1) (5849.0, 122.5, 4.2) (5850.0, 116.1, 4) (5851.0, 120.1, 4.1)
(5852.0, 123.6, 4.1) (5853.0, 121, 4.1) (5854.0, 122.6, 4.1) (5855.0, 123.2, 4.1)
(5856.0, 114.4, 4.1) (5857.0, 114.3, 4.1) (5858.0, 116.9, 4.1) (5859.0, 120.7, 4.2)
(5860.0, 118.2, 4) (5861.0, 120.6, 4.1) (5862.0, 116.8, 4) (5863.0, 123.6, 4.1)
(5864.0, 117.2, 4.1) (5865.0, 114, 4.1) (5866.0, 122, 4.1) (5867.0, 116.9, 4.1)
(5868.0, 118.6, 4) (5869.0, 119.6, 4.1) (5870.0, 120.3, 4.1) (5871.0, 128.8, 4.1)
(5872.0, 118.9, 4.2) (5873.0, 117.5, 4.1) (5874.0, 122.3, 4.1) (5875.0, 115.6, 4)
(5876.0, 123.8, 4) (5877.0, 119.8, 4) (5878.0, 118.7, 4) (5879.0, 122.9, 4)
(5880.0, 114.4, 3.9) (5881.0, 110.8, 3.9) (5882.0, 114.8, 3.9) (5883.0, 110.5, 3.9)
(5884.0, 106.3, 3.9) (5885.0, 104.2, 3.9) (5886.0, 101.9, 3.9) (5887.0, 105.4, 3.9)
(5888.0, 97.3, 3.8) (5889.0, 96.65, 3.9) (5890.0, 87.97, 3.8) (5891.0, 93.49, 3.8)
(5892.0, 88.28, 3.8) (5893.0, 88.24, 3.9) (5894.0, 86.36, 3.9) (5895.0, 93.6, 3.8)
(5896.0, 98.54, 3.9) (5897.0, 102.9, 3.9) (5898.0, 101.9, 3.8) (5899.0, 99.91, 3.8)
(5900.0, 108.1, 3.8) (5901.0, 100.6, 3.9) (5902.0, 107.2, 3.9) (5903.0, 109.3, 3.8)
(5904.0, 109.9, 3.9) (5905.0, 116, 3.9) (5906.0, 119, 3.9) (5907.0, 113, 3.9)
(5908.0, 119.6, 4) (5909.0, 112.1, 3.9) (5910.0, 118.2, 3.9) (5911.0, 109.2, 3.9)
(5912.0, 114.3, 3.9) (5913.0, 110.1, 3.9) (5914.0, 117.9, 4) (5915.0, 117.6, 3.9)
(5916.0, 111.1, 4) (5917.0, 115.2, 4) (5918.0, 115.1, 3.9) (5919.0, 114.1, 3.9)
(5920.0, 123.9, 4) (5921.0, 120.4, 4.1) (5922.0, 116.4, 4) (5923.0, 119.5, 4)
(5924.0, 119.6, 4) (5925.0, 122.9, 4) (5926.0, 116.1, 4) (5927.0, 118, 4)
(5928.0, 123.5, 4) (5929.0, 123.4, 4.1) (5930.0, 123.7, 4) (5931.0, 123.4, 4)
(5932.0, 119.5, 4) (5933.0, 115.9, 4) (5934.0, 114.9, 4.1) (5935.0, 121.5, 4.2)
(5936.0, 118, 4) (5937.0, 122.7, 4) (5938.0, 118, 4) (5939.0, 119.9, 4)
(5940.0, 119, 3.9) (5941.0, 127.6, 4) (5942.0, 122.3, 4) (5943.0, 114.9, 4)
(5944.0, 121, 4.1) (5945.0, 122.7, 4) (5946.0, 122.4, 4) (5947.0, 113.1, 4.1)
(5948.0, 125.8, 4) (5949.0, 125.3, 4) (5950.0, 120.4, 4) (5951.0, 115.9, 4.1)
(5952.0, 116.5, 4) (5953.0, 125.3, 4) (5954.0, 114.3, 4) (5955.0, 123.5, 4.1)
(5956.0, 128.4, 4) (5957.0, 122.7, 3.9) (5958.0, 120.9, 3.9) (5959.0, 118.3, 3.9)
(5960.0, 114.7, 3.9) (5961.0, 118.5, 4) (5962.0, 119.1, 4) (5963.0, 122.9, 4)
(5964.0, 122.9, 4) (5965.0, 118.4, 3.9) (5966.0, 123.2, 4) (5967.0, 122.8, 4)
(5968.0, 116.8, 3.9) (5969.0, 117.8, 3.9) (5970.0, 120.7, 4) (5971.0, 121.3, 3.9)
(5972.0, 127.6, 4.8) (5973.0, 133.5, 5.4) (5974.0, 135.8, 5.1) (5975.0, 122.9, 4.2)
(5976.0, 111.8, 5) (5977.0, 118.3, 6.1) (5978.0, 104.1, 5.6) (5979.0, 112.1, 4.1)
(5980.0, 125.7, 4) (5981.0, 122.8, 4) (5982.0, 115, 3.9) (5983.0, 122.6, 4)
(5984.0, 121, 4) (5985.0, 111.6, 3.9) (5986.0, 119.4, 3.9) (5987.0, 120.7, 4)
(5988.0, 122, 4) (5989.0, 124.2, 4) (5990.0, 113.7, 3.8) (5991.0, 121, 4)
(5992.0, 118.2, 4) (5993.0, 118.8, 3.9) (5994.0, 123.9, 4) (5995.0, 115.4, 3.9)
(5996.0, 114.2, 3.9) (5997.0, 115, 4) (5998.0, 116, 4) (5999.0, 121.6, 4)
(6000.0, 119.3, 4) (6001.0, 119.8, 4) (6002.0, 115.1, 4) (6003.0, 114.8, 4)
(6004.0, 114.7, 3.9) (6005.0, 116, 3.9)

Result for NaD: 3.9 Angstrom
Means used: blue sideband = 120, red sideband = 120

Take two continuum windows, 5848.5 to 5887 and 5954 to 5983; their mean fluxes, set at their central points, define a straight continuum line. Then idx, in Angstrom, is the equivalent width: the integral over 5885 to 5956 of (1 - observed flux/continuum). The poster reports 3.5 Angstrom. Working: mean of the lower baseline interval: 118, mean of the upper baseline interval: 121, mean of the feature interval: 113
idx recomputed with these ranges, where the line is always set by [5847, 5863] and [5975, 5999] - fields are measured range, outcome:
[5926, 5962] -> -0.52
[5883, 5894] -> 2.07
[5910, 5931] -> 0.24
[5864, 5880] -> 0.03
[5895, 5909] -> 1.36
